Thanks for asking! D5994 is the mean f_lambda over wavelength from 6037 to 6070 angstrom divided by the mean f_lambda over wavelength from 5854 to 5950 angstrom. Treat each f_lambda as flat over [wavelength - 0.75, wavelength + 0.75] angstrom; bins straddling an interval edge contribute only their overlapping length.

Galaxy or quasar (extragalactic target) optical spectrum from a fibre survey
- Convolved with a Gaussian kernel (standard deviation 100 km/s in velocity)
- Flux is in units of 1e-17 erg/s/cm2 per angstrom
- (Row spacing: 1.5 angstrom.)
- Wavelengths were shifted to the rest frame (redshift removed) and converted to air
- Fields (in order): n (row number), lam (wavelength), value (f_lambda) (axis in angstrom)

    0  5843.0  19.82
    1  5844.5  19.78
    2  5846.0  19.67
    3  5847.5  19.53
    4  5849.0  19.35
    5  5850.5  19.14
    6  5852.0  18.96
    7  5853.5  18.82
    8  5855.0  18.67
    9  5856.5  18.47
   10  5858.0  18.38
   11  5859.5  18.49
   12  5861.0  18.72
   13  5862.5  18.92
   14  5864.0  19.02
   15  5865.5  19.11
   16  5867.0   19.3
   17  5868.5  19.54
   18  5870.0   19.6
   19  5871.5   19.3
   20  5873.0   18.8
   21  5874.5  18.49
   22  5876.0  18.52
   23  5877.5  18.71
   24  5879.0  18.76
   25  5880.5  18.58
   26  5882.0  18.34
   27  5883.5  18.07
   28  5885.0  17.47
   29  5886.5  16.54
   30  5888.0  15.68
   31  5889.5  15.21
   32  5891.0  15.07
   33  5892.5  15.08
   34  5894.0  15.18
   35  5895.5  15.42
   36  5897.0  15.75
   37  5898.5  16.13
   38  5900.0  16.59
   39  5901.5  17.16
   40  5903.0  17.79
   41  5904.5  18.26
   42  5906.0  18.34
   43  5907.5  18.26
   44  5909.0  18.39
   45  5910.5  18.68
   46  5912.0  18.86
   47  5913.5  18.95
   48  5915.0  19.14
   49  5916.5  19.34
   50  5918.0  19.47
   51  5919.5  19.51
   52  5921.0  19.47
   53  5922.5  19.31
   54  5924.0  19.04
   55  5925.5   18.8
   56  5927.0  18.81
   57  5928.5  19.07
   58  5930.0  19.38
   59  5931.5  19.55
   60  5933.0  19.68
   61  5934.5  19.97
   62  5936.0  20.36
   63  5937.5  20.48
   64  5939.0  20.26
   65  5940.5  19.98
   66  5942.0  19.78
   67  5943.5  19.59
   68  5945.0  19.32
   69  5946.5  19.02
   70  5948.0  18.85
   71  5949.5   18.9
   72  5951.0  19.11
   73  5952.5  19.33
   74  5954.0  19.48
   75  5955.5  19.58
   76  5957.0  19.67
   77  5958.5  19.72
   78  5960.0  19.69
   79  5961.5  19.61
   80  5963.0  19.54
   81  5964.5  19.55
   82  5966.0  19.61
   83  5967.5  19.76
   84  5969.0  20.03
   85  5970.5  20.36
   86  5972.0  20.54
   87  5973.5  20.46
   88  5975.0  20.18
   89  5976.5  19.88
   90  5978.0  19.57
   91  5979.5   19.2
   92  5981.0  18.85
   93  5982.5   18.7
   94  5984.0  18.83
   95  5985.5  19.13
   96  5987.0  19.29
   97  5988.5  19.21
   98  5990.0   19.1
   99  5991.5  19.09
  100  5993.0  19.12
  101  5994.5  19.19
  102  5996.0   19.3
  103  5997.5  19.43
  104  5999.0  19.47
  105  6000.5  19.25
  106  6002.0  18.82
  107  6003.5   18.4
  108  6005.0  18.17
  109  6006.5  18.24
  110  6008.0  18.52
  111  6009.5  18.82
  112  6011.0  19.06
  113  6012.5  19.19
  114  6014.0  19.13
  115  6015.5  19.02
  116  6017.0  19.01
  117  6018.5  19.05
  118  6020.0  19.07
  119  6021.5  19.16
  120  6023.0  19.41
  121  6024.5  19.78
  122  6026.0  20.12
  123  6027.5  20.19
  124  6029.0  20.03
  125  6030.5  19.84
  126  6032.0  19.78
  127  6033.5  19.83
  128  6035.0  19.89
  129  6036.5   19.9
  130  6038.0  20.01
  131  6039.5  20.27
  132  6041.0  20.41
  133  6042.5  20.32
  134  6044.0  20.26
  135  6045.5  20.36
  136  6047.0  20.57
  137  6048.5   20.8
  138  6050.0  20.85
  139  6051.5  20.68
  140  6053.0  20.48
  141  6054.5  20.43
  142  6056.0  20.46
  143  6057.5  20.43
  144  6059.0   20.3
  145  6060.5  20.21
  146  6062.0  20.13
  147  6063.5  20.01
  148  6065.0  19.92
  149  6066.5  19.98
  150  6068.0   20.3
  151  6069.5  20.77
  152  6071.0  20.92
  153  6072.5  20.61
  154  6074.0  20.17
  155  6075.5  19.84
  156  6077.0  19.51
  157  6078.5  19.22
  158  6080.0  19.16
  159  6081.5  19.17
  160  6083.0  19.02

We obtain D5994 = 1.10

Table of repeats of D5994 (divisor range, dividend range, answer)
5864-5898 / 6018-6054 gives 1.14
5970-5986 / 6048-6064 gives 1.04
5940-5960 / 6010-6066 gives 1.03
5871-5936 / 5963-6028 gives 1.07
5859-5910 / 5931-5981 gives 1.11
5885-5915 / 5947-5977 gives 1.16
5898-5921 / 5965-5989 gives 1.07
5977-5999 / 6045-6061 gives 1.07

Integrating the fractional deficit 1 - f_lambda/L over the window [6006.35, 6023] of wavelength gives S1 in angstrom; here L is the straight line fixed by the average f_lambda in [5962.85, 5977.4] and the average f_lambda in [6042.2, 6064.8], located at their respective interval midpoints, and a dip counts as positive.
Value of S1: 1.0 angstrom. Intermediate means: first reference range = 20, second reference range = 20.4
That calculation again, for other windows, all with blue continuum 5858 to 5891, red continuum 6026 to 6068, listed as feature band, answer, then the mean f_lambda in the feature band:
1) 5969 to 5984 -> -0.2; 19.7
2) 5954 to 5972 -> -0.5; 19.8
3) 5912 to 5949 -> -1.1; 19.4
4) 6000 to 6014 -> 0.7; 18.7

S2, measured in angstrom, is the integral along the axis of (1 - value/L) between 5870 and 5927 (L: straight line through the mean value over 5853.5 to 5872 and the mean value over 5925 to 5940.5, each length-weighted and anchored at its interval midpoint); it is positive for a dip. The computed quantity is 4.23 angstrom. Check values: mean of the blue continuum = 18.9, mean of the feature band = 17.9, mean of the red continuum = 19.7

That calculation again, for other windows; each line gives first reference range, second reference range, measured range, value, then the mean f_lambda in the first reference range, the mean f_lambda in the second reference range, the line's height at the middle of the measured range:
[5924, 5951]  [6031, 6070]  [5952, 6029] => 1.9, 19.5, 20.3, 19.9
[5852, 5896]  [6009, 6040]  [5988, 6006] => 0.2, 18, 19.6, 19.3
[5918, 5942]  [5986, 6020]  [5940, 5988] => -0.6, 19.6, 19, 19.3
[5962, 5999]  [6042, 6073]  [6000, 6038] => 1.3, 19.5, 20.4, 20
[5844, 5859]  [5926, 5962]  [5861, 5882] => 0.2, 19.1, 19.5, 19.2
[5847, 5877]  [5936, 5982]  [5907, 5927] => 0.4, 18.9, 19.7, 19.4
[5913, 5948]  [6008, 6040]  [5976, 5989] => 0.2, 19.5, 19.5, 19.5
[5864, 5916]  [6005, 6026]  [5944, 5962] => -0.9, 17.8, 19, 18.4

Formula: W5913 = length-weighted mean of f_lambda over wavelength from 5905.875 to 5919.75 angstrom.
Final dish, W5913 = 18.9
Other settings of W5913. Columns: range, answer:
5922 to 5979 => 19.6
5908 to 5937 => 19.3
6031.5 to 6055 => 20.3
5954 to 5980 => 19.8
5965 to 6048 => 19.5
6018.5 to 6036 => 19.7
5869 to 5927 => 17.9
